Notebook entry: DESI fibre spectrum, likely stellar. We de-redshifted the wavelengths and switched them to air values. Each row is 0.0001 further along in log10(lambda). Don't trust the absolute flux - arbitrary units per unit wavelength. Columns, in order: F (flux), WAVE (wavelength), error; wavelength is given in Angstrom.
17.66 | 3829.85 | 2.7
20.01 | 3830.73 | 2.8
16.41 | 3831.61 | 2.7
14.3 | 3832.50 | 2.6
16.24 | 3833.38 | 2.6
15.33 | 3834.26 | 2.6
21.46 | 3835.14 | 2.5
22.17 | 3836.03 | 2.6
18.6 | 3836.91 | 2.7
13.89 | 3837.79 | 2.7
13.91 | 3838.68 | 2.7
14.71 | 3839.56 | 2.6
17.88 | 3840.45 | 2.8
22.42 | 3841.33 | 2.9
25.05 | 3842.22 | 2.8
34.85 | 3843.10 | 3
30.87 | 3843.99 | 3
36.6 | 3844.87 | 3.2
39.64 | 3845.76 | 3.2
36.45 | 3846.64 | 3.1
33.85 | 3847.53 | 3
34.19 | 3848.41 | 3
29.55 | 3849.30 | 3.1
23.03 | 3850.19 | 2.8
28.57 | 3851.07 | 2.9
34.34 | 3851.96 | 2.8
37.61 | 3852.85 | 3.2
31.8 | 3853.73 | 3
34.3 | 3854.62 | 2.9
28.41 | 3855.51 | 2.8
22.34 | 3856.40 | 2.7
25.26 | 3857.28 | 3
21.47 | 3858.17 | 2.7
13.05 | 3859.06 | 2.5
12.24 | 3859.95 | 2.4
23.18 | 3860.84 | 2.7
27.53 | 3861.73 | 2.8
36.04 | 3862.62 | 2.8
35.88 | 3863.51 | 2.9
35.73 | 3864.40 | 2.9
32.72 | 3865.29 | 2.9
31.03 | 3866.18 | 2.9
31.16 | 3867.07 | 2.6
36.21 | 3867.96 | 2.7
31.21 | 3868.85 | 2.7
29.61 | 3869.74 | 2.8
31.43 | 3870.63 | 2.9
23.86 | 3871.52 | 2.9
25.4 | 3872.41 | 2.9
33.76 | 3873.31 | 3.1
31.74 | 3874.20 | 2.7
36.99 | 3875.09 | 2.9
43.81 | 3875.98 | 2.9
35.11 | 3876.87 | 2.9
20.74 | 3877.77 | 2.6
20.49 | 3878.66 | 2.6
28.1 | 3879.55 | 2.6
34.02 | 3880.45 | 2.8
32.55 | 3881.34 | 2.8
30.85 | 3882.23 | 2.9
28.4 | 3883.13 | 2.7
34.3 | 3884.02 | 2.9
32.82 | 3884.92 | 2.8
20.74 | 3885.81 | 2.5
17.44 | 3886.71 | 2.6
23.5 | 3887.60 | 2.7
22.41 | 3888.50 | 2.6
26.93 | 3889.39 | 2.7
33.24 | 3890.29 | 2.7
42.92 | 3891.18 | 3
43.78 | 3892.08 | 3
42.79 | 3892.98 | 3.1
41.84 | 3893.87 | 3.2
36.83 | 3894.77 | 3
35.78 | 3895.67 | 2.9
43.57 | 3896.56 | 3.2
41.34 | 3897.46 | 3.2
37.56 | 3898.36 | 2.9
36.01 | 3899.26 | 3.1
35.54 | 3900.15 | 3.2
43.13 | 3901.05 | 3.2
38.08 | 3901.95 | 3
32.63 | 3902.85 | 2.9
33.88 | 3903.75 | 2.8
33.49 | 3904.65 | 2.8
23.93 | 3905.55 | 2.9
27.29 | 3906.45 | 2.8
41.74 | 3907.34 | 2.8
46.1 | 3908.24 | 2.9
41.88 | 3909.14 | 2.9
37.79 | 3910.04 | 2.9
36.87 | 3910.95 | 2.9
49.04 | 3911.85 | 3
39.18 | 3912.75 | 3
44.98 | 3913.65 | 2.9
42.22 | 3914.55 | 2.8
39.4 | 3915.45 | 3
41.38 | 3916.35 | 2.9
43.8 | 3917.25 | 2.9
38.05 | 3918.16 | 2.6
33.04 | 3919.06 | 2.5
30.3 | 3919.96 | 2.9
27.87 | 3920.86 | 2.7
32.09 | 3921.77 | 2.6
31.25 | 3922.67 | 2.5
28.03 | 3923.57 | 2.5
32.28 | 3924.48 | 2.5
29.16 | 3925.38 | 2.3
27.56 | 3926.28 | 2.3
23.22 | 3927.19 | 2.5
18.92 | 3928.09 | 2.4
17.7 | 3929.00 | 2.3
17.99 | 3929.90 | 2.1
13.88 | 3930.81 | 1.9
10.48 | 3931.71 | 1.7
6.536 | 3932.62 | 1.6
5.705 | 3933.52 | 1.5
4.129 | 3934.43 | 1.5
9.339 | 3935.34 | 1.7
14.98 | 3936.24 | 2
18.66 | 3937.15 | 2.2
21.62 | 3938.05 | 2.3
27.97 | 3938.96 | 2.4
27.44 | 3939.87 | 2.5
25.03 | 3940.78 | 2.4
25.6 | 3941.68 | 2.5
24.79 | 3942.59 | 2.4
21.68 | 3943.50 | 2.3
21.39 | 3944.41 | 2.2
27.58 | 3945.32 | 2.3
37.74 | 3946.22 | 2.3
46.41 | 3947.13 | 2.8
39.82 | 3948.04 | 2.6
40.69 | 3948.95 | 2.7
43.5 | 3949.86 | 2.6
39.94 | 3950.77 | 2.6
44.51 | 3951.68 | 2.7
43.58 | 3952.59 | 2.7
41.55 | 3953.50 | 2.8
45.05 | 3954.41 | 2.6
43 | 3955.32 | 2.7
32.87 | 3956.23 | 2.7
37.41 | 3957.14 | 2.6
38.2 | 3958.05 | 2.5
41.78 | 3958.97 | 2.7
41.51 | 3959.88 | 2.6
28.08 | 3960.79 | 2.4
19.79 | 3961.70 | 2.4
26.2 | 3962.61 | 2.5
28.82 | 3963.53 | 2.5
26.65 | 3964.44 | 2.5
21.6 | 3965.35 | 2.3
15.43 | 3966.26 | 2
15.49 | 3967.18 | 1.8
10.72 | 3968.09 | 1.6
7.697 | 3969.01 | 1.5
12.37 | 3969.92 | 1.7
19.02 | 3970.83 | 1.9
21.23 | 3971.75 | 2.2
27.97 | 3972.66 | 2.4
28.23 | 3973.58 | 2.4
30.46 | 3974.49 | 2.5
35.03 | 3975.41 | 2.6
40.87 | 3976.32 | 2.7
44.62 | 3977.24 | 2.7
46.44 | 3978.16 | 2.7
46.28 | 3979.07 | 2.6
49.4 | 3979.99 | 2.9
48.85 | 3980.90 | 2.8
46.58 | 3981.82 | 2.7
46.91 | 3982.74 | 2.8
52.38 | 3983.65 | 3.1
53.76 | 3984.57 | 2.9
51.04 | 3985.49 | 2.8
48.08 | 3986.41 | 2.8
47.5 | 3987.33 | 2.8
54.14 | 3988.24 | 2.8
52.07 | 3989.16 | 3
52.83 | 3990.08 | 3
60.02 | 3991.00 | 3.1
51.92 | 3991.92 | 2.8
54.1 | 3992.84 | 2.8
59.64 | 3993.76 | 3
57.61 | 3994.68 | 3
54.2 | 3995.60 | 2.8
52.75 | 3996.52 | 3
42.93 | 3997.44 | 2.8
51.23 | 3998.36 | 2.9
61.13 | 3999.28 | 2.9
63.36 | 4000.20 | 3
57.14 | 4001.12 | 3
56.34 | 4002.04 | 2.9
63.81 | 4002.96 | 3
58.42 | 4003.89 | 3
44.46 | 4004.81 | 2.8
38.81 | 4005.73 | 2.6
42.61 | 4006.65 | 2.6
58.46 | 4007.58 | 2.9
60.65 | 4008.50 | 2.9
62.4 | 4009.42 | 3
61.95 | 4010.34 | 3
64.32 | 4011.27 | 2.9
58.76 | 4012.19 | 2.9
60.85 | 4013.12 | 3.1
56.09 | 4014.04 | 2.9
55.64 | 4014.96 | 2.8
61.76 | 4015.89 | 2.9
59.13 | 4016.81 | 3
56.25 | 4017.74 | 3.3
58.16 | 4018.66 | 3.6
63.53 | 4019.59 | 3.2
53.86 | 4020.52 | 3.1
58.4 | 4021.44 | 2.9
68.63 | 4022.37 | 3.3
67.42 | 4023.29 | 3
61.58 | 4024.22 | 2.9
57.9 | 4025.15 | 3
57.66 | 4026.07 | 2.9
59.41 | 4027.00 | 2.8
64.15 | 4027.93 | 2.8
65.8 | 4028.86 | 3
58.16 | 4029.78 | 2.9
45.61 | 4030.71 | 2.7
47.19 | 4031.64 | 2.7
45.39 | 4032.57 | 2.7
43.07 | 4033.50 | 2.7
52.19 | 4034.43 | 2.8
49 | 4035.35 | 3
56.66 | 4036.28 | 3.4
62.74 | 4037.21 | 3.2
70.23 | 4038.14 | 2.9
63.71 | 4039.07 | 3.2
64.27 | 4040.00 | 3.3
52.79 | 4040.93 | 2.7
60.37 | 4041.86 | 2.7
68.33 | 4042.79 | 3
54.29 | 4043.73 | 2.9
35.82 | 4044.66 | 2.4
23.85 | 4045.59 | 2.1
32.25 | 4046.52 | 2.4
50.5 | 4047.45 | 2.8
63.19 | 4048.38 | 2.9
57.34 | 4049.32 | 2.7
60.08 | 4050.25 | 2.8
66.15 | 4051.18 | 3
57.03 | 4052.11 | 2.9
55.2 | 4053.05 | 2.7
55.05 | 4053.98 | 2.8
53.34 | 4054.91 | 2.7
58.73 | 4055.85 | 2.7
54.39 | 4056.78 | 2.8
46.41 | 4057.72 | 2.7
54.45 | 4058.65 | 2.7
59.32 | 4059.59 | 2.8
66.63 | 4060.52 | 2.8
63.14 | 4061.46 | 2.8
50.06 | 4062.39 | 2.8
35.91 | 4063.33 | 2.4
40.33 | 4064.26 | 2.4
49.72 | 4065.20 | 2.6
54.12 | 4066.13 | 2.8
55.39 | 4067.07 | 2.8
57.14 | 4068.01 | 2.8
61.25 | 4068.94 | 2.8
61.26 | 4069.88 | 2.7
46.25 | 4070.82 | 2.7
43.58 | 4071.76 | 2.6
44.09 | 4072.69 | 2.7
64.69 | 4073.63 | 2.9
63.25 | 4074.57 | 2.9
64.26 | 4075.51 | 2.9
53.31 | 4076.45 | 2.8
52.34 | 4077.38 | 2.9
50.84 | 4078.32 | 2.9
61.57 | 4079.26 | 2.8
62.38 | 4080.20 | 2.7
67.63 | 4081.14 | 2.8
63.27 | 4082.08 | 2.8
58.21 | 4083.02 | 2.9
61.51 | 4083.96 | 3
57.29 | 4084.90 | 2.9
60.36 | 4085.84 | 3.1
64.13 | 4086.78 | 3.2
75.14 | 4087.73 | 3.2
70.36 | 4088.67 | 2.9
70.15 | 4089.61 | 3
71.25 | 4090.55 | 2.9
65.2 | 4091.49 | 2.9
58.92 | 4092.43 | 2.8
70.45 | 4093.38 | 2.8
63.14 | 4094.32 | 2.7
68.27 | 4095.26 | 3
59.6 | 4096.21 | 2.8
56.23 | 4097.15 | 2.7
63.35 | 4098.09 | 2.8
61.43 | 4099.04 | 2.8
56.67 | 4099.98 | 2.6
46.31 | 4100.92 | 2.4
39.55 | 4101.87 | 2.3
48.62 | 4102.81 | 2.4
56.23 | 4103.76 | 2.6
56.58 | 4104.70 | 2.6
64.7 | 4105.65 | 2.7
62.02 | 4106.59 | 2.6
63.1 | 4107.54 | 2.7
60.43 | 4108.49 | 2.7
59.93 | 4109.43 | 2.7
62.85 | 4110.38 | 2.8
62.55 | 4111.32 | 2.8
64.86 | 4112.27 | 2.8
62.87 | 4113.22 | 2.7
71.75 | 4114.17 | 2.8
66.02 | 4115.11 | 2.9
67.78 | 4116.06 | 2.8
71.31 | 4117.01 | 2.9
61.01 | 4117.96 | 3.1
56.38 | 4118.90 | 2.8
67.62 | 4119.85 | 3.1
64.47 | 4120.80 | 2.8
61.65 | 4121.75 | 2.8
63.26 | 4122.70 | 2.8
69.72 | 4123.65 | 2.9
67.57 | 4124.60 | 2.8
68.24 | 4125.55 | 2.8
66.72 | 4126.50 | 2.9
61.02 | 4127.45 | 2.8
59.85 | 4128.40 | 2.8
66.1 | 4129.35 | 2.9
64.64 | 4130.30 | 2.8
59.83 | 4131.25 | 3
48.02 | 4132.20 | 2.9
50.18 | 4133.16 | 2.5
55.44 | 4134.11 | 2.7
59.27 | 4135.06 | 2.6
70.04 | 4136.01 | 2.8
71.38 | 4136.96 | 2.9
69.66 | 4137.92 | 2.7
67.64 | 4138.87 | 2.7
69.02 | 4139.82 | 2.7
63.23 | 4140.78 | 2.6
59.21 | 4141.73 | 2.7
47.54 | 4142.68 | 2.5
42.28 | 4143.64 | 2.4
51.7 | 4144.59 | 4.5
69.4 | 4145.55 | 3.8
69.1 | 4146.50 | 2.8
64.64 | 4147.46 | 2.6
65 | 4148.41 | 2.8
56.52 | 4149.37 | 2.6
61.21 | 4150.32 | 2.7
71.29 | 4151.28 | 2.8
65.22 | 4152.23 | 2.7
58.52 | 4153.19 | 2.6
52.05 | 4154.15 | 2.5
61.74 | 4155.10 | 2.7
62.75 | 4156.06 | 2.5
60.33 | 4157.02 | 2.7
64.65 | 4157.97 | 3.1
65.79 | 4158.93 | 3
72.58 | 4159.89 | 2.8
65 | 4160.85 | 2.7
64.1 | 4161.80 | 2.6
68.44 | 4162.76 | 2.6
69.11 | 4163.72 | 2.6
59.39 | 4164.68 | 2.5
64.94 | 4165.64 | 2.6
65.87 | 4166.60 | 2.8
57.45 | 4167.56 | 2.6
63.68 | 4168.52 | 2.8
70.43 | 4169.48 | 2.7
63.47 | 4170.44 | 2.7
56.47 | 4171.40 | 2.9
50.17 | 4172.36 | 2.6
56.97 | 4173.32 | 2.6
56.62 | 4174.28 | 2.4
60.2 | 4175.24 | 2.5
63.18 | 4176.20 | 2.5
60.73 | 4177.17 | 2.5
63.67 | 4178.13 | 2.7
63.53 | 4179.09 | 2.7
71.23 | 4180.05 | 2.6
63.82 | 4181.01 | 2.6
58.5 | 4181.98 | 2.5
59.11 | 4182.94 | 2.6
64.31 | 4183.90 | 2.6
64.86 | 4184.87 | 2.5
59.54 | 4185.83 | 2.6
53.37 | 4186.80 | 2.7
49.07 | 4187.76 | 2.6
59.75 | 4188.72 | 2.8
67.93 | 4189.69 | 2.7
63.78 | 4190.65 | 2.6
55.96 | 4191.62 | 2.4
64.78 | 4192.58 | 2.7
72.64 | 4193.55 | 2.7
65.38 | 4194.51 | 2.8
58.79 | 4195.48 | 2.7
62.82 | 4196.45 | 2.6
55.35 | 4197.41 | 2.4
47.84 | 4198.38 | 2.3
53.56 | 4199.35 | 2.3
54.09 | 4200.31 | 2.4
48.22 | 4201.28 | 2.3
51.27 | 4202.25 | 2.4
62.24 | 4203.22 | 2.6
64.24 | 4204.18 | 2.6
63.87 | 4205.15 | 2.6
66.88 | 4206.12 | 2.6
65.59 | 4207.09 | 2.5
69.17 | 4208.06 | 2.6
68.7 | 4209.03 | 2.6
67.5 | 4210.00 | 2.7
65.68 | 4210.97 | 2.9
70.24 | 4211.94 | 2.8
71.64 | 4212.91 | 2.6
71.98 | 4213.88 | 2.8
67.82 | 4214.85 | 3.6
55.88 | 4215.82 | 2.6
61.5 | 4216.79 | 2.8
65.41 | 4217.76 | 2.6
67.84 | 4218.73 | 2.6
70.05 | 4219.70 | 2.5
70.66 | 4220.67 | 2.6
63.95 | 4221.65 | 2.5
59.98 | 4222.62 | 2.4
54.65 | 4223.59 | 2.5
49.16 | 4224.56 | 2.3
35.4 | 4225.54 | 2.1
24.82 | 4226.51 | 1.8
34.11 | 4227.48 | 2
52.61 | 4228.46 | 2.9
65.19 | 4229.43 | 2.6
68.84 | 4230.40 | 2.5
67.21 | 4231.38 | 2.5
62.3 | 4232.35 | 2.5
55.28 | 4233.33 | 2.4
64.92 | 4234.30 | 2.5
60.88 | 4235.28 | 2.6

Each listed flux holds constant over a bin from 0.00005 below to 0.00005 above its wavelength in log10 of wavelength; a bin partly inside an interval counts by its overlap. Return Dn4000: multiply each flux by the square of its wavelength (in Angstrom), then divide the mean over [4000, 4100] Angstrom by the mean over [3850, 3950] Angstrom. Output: 2.0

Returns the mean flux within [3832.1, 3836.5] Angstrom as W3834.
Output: 18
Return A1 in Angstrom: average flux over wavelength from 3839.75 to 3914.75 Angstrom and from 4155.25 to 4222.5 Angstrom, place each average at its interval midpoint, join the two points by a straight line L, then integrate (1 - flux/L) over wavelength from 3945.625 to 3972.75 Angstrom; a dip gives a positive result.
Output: 5.9 Angstrom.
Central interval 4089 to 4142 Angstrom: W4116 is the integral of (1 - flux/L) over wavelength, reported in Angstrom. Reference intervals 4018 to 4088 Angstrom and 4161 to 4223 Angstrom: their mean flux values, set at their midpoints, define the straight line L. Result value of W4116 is -3.04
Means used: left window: 56.2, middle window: 62.4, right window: 62.4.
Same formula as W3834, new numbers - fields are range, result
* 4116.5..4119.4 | 63.1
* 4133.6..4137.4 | 64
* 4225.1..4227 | 30.1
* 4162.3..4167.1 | 65.4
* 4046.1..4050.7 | 52.8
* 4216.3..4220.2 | 66.3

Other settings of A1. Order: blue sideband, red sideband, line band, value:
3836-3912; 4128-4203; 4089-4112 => -2.6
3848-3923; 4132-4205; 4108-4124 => -2.4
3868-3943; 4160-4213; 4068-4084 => -2.6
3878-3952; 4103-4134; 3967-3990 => 1.8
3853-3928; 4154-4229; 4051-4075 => -2.7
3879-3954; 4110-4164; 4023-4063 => -4.8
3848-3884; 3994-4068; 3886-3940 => 8.4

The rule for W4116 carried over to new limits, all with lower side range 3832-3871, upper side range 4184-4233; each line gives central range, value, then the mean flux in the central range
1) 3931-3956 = 5.45 Angstrom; 28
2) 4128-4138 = -1.46 Angstrom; 61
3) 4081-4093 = -3.90 Angstrom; 64.8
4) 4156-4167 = -1.86 Angstrom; 65.3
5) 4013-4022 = -3.38 Angstrom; 58.4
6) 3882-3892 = 0.42 Angstrom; 29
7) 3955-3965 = 1.13 Angstrom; 32.9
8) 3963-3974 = 5.30 Angstrom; 19.6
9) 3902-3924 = -2.61 Angstrom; 36.5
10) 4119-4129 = -2.35 Angstrom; 64.7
